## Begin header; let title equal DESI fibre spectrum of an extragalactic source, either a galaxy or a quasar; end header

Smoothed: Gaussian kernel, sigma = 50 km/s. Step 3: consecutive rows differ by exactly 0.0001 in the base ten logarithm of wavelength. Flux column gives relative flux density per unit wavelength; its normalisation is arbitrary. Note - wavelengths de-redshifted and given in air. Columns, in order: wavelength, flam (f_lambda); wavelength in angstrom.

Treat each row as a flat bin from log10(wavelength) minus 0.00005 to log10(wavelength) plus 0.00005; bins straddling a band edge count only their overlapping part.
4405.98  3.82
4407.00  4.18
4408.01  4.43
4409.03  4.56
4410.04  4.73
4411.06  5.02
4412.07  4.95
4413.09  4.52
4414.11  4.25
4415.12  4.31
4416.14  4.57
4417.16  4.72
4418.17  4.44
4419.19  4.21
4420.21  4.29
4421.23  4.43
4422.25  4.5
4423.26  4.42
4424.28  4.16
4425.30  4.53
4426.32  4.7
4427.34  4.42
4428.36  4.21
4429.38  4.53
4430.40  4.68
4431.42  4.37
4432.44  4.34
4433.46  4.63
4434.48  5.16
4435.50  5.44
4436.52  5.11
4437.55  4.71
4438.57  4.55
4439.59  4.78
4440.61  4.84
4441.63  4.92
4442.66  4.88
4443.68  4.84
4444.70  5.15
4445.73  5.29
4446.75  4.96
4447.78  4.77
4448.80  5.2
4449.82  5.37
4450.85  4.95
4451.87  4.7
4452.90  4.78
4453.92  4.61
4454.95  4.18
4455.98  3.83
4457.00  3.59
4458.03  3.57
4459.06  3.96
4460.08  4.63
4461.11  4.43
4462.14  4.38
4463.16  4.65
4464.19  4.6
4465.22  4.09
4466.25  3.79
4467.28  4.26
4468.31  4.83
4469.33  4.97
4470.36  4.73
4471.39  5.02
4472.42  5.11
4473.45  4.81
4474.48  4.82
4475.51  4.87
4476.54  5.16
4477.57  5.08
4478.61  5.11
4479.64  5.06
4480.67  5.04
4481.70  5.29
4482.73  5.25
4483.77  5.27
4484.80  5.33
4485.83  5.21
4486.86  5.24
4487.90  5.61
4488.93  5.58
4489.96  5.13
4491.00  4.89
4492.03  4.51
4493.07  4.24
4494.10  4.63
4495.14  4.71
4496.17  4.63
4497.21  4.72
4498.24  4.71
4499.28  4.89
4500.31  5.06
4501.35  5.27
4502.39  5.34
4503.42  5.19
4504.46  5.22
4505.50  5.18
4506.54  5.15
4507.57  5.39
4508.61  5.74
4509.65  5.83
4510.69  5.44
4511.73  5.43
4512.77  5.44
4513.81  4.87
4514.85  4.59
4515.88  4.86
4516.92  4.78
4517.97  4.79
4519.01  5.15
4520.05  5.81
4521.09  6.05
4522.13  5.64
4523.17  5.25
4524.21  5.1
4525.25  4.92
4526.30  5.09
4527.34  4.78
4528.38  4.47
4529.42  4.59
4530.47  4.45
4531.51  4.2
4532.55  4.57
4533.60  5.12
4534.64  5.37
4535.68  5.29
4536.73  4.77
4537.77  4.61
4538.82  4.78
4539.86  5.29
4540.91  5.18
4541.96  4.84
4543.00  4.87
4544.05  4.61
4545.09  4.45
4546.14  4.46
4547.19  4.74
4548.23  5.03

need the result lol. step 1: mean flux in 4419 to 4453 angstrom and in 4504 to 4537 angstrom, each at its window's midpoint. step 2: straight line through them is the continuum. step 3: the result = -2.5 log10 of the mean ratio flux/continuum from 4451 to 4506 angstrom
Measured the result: 0.030 mag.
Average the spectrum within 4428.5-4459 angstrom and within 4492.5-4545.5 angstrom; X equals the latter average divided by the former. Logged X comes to 1.1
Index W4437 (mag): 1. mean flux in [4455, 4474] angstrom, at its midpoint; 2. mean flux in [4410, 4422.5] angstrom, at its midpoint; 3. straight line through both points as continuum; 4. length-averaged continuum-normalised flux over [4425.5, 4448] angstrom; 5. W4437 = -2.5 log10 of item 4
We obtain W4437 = -0.07 mag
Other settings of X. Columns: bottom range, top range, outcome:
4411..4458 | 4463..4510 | 1.08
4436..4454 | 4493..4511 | 1.04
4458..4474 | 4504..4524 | 1.17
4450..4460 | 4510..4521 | 1.20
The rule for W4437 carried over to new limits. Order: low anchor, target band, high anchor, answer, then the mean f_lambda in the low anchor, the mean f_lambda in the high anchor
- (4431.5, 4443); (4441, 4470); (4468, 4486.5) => 0.081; 4.83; 5.06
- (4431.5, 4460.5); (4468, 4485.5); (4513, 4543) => -0.054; 4.7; 4.98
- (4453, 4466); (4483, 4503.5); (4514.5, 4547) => -0.103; 4.22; 4.93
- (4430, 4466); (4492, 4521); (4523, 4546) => -0.067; 4.65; 4.83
